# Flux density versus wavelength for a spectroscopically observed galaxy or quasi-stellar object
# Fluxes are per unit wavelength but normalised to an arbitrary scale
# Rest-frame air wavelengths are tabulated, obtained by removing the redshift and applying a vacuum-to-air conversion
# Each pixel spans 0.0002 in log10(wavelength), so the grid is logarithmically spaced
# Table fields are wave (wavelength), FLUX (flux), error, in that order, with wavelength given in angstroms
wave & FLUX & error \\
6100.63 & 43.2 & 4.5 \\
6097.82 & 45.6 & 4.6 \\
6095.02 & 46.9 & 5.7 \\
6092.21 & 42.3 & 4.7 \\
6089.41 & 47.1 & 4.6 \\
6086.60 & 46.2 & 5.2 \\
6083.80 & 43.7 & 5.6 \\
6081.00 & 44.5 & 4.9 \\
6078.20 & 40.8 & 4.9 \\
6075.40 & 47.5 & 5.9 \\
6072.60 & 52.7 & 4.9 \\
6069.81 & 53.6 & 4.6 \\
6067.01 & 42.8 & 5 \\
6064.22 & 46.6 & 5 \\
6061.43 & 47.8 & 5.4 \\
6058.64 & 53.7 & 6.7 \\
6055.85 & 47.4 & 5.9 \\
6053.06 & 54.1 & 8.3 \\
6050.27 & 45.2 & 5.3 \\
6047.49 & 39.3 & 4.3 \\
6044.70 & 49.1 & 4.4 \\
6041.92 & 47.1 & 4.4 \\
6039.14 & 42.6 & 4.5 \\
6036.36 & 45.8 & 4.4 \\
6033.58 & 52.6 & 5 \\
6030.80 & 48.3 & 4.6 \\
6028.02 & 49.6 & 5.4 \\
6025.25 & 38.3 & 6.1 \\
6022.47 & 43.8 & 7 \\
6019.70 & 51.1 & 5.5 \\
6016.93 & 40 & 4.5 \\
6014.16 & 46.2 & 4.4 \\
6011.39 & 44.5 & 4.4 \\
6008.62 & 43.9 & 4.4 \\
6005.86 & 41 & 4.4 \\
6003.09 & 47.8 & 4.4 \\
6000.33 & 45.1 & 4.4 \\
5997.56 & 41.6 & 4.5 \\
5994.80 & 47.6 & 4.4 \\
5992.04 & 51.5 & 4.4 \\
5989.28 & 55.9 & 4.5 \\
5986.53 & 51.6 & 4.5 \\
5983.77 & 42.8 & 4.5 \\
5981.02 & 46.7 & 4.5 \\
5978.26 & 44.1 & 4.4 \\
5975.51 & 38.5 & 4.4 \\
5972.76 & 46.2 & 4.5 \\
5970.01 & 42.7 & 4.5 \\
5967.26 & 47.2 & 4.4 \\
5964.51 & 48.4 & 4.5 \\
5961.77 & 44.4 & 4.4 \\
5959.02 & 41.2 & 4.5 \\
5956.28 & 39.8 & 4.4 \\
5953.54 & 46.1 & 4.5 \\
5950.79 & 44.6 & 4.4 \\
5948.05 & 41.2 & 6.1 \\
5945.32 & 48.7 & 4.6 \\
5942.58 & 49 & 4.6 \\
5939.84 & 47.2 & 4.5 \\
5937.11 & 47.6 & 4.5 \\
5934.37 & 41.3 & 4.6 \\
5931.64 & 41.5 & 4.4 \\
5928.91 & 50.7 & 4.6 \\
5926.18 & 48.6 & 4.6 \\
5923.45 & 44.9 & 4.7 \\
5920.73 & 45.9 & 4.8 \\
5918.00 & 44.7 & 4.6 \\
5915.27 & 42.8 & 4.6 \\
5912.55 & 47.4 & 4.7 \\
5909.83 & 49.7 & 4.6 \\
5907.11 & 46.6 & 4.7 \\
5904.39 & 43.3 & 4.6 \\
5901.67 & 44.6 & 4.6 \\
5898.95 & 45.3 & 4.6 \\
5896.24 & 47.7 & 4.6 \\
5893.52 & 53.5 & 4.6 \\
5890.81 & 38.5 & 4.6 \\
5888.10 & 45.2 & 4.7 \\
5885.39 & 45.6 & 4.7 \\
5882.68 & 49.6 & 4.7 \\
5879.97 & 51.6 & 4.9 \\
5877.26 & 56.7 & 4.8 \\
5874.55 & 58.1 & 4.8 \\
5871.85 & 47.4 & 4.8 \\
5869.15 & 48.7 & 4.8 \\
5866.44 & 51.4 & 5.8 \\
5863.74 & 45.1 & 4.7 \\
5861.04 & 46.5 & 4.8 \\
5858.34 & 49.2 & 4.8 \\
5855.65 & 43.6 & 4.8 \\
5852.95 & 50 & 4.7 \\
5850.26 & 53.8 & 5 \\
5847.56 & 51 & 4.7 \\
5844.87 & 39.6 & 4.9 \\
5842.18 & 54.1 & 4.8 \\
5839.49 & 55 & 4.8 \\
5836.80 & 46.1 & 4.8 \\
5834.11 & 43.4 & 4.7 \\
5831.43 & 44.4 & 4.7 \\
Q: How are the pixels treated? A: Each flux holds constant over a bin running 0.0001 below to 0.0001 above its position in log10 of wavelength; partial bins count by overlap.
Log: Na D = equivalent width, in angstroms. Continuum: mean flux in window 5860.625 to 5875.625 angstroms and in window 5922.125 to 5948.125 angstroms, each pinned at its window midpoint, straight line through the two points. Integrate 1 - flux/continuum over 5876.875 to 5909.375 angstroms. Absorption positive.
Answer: 0.8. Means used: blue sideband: 49.6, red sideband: 46.3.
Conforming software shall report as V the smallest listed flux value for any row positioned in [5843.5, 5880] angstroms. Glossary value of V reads 39.6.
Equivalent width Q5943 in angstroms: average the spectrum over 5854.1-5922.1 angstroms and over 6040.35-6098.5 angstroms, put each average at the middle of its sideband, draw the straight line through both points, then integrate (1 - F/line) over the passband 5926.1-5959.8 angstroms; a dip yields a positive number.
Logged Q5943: 1.6 angstroms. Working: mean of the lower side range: 47.6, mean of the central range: 45.1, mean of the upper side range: 46.9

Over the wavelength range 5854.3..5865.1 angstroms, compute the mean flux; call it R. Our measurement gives 46.1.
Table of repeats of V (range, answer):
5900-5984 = 38.5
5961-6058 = 38.3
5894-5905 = 43.3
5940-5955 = 41.2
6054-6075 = 42.8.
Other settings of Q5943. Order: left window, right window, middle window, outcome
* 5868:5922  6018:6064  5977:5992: -0.4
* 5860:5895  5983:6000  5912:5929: 1.0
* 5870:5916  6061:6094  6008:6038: 0.6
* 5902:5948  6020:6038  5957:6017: 1.2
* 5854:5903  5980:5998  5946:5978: 3.1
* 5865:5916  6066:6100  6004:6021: 0.9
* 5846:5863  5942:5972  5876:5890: -0.5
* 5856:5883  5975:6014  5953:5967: 0.9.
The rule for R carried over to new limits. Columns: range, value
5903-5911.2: 46.5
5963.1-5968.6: 47.8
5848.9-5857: 49.1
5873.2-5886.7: 52.3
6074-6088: 44.5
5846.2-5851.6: 52.3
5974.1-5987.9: 44.7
